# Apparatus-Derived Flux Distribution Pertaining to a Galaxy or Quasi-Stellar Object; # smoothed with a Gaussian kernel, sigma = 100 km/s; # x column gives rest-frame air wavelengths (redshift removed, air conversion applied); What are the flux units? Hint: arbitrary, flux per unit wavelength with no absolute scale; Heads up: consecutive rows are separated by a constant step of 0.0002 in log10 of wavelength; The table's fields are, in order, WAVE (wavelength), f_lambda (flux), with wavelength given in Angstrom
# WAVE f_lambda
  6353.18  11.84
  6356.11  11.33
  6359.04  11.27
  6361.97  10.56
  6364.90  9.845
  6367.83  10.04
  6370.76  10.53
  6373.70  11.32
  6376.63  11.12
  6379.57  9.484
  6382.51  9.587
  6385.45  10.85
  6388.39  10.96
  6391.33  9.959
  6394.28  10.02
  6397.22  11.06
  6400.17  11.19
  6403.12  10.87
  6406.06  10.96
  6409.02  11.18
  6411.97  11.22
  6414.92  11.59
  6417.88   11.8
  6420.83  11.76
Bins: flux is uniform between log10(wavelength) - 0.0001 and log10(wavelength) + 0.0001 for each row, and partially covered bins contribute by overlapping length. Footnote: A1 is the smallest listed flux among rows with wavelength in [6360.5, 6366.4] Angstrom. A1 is 9.845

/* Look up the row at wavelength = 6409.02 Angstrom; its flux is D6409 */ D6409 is 11.18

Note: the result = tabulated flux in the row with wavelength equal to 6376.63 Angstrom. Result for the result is 11.12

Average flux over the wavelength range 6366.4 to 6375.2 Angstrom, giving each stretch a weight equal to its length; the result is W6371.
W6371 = 10.6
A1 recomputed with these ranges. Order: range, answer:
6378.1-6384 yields 9.484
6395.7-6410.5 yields 10.87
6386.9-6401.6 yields 9.959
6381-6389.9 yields 9.587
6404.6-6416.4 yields 10.96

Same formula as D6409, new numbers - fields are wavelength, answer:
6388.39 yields 10.96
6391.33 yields 9.959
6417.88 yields 11.8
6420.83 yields 11.76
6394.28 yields 10.02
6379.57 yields 9.484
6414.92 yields 11.59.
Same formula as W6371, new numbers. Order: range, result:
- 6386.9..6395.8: 10.3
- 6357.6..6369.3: 10.4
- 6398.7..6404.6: 11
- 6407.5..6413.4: 11.2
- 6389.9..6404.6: 10.6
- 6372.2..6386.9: 10.5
